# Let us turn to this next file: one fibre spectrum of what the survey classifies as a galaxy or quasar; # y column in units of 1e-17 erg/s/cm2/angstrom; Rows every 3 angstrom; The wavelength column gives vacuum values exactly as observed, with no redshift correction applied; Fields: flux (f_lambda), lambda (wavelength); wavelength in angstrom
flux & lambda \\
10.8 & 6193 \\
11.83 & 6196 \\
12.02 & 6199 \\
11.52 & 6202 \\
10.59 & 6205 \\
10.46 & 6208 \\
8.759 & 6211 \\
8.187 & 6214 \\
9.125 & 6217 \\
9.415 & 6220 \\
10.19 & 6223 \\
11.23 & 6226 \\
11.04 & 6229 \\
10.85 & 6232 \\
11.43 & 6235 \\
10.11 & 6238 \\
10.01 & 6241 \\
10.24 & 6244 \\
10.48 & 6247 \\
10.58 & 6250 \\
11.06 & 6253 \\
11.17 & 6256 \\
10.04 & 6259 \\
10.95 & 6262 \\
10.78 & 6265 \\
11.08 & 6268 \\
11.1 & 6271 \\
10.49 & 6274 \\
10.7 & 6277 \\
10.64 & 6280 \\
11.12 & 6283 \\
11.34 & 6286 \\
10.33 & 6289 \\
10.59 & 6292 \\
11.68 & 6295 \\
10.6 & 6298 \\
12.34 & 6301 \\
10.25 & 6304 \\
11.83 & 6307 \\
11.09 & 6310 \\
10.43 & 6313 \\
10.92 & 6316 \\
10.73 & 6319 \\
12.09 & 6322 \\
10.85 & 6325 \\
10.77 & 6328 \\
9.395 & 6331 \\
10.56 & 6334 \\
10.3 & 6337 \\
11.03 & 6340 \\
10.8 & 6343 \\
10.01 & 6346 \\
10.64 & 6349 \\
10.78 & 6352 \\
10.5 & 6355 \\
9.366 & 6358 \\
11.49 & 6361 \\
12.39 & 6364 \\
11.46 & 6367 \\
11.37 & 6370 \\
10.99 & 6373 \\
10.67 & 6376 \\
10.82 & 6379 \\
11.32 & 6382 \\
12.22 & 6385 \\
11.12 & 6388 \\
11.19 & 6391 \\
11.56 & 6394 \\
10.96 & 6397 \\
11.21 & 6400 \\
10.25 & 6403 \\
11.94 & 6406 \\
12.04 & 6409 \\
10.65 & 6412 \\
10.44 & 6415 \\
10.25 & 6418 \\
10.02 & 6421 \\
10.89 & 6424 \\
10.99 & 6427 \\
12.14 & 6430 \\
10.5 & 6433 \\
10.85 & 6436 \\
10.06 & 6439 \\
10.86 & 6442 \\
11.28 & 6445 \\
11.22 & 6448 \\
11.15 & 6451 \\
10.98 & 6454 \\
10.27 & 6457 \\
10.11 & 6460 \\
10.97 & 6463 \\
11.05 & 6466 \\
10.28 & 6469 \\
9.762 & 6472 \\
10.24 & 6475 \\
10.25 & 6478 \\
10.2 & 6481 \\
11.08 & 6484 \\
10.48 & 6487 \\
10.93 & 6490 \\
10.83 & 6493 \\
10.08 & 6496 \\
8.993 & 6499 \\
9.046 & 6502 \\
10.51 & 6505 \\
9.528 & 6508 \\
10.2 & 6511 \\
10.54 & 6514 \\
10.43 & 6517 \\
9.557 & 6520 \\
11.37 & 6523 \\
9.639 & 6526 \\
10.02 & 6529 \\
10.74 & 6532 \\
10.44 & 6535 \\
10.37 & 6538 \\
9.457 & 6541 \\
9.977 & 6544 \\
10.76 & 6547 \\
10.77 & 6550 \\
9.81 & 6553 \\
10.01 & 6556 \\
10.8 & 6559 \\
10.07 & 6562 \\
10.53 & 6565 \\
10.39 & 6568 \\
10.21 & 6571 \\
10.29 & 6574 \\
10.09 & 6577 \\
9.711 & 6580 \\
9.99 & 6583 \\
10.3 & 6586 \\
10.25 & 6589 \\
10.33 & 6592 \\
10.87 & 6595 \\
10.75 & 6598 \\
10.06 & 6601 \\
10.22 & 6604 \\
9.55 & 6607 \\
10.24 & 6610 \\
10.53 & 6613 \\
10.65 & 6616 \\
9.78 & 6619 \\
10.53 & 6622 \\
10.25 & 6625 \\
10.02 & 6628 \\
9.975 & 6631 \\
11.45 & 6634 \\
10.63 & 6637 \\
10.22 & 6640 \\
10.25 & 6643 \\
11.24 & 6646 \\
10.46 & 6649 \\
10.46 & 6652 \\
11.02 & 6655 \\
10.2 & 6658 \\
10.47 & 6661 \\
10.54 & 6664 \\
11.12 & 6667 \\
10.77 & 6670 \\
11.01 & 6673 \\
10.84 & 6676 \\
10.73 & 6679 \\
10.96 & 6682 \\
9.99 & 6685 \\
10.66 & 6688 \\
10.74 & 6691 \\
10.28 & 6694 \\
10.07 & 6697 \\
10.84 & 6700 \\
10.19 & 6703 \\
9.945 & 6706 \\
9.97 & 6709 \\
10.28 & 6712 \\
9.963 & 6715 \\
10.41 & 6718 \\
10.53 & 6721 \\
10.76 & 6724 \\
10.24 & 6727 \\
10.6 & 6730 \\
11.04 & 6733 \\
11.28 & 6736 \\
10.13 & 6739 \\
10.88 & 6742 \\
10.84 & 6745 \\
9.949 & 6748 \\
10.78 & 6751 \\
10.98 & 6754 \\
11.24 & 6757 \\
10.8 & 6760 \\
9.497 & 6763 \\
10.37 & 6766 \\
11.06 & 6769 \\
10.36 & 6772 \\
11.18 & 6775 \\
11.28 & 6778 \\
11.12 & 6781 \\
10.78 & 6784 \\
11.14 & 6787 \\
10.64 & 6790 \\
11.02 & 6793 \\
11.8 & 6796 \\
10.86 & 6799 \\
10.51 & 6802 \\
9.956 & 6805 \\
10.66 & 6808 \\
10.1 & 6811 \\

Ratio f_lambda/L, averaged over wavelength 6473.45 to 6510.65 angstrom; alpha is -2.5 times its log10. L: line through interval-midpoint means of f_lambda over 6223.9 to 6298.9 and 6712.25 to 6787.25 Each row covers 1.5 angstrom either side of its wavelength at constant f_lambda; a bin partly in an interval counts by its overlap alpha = 0.06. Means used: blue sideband 10.8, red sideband 10.7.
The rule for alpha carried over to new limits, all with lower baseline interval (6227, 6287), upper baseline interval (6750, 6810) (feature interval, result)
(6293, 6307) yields -0.05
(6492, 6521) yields 0.09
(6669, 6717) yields 0.03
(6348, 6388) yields -0.03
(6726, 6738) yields 0.00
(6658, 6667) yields 0.02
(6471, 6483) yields 0.06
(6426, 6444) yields -0.01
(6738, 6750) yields 0.03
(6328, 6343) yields 0.04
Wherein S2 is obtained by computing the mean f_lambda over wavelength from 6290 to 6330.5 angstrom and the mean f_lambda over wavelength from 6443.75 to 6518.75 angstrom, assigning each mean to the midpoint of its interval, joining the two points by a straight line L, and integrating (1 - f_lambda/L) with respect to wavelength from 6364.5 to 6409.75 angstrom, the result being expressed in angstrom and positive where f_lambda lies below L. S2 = -2.2 angstrom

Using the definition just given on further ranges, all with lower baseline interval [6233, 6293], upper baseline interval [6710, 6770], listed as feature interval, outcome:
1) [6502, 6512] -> 0.7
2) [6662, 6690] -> -0.4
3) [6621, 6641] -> 0.3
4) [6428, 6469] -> -0.8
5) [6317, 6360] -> 0.5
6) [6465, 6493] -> 0.4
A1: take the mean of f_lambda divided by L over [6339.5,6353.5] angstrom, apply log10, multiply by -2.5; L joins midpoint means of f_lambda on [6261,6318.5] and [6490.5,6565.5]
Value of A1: 0.015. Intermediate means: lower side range 11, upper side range 10.2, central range 10.6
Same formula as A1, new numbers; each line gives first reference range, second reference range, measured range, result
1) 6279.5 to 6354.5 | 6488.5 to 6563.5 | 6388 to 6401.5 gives -0.061 mag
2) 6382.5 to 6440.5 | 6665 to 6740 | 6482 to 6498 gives 0.028 mag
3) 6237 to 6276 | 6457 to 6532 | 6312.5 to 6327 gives -0.051 mag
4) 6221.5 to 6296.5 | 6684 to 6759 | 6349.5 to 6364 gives -0.002 mag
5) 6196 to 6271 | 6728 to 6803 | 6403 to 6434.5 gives -0.034 mag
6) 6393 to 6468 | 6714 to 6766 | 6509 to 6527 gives 0.054 mag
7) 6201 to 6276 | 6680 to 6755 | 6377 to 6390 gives -0.089 mag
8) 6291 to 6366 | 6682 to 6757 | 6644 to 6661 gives -0.009 mag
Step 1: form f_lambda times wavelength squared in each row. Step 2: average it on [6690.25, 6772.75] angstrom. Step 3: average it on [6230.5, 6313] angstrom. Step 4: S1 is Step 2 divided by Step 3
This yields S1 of 1.1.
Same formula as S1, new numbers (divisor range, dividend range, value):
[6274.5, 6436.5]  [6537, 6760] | 1.04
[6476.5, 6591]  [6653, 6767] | 1.09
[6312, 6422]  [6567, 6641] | 1.01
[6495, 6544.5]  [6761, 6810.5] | 1.16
